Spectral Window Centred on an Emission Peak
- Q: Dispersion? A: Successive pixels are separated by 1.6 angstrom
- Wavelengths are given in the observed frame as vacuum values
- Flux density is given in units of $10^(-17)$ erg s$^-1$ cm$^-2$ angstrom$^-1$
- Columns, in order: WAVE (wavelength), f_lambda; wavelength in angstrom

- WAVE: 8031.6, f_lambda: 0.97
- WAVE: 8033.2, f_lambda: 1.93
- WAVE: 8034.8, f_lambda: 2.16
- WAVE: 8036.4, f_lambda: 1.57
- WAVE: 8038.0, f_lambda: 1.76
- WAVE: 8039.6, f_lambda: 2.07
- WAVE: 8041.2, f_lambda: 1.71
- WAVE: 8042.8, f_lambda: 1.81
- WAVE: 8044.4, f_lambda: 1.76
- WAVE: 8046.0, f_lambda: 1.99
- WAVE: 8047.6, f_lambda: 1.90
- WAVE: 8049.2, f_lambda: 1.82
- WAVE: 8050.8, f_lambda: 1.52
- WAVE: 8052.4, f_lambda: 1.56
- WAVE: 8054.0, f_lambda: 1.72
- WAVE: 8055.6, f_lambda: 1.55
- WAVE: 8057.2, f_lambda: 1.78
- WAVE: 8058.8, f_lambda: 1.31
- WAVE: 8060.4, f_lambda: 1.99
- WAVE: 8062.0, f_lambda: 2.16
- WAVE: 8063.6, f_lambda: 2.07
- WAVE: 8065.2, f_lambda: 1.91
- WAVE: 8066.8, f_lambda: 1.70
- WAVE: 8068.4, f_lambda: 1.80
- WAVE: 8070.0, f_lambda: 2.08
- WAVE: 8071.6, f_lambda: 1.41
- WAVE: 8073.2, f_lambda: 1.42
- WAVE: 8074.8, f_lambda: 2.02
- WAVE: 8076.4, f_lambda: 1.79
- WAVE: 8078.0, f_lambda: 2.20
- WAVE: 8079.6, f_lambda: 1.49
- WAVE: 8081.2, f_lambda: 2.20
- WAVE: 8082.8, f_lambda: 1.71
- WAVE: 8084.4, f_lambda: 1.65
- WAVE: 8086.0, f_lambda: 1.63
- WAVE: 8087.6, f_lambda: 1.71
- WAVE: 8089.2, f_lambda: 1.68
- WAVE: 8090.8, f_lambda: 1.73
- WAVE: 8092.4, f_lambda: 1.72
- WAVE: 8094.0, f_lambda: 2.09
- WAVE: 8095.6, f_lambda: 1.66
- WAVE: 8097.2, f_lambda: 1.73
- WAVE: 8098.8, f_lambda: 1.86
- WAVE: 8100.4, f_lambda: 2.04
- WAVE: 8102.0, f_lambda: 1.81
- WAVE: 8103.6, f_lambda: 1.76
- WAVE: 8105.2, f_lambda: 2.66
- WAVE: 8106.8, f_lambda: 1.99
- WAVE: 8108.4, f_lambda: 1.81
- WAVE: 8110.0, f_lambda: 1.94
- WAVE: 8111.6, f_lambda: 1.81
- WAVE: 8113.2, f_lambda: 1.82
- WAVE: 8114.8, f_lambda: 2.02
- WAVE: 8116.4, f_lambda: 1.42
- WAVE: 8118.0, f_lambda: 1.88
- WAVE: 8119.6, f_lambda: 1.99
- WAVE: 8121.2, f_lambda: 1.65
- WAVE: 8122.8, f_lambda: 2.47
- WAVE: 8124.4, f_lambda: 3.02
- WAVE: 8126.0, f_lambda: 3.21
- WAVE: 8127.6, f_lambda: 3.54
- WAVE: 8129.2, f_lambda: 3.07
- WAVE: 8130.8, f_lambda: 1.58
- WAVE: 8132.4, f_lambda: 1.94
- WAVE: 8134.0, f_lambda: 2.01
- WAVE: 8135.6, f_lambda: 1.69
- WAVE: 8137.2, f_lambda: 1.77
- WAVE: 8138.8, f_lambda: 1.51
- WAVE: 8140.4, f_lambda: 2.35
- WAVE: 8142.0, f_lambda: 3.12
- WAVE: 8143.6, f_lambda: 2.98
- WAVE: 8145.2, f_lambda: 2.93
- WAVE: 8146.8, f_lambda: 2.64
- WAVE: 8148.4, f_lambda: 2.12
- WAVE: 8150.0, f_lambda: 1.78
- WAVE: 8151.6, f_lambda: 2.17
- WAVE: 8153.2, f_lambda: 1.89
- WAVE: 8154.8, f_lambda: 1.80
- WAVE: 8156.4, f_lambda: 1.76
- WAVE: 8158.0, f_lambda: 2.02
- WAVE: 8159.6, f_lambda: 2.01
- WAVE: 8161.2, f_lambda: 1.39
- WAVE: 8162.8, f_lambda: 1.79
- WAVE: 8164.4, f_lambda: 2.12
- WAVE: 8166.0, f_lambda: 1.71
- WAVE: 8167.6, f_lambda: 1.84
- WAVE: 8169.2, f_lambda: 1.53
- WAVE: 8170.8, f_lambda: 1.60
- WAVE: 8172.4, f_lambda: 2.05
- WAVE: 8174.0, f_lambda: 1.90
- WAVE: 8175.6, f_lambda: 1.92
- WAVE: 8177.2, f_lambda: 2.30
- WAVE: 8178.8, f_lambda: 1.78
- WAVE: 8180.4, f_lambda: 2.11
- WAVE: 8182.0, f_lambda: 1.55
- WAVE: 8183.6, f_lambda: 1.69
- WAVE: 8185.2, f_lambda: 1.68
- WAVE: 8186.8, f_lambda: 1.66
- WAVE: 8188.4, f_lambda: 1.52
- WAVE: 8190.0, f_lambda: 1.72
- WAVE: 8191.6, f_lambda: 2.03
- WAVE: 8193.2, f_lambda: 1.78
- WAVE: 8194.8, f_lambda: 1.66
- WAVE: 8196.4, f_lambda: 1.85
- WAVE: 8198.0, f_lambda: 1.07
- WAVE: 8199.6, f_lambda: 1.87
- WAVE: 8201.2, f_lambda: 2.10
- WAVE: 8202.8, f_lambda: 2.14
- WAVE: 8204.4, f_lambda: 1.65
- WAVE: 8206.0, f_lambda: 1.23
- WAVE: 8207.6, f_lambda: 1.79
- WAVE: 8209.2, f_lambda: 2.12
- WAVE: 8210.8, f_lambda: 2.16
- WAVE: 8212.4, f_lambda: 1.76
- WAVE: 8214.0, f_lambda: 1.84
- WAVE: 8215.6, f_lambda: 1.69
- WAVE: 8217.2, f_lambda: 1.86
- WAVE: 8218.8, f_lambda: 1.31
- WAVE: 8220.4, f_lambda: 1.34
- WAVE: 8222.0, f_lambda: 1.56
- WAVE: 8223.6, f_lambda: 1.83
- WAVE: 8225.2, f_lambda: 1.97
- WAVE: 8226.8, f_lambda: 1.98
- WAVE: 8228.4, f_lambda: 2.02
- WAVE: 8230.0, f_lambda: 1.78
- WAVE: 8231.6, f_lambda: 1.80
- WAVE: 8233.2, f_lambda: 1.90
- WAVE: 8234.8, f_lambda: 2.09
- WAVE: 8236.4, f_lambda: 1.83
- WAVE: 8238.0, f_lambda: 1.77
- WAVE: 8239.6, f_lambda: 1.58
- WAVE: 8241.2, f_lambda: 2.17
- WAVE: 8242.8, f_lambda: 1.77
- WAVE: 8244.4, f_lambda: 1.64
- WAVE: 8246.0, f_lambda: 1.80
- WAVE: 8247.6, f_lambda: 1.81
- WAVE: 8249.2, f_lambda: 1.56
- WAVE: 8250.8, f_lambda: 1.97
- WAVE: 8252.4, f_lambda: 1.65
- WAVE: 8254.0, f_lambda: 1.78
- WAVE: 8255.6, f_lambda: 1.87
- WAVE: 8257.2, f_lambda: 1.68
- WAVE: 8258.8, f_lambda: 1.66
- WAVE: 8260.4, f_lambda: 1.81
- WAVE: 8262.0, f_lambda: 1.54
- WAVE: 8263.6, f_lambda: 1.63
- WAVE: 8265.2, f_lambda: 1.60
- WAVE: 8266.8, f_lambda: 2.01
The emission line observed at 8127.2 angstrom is [S II]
